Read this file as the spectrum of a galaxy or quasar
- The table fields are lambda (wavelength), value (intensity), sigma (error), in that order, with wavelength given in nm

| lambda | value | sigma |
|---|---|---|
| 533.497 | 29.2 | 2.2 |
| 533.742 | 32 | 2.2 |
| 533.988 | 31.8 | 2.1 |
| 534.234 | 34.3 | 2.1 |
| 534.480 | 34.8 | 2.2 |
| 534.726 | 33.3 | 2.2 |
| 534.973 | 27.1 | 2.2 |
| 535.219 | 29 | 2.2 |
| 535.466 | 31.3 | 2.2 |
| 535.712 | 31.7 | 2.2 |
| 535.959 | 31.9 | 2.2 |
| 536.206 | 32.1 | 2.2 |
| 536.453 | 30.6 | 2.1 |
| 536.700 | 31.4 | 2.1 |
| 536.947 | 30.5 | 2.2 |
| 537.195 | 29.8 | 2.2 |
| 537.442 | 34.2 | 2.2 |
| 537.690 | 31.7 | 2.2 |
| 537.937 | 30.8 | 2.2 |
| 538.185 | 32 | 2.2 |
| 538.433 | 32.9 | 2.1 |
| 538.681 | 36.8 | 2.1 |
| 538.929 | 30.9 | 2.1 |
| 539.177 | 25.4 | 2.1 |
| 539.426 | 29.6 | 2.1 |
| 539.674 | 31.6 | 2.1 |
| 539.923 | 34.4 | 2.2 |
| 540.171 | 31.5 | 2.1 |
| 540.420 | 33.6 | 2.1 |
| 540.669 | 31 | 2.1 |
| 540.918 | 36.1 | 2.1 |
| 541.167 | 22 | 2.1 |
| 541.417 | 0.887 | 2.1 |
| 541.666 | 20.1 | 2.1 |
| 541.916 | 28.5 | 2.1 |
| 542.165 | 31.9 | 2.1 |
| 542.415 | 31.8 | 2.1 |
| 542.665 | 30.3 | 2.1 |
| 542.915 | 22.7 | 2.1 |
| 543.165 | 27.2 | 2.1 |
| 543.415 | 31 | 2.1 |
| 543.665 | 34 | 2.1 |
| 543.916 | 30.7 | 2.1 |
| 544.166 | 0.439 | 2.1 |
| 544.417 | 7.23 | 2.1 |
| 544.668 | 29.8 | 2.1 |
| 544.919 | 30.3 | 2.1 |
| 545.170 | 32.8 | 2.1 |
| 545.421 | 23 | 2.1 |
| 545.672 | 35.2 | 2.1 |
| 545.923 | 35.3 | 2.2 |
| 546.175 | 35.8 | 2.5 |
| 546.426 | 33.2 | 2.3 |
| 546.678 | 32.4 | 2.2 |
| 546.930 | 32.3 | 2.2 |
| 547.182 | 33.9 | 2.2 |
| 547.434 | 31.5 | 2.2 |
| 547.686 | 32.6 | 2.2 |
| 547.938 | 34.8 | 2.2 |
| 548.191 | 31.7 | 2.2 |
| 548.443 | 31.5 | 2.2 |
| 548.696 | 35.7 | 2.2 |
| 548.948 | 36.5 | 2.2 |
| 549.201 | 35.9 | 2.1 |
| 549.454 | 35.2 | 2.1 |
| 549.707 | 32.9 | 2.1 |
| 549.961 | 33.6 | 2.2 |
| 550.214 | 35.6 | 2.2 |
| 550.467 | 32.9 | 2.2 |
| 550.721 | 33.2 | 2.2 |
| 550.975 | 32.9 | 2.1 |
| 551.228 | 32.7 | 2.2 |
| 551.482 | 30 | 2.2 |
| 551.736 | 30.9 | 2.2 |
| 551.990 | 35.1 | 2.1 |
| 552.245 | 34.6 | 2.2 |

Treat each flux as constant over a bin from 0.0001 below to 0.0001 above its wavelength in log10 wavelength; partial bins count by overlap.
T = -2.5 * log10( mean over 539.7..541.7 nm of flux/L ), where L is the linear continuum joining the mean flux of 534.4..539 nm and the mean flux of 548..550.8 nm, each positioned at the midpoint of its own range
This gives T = 0.21 mag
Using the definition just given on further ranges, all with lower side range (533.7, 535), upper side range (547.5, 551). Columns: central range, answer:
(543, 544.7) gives 0.43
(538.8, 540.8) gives 0.07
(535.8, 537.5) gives 0.05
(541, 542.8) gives 0.36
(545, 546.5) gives 0.04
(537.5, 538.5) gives 0.03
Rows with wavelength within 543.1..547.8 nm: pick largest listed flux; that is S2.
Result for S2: 35.8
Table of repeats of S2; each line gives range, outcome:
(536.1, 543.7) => 36.8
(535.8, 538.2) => 34.2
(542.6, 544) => 34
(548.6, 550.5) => 36.5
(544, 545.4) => 32.8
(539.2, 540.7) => 34.4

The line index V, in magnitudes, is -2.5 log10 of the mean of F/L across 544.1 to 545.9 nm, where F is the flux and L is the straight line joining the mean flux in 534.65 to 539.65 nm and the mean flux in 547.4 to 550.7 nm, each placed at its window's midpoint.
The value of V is 0.34 mag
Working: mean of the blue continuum 31.1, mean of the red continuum 33.9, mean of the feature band 24.1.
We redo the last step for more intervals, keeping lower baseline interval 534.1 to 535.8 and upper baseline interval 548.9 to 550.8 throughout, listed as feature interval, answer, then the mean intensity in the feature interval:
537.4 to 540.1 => 0.020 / 31.8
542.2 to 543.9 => 0.119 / 29.7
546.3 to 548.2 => 0.035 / 32.9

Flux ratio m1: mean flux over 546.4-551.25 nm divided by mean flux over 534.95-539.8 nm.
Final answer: 1.08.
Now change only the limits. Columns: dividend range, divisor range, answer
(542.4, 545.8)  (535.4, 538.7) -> 0.82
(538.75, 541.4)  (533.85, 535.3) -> 0.93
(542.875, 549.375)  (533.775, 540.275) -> 0.95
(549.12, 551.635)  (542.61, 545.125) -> 1.37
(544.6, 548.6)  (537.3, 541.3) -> 1.03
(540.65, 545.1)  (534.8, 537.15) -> 0.81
